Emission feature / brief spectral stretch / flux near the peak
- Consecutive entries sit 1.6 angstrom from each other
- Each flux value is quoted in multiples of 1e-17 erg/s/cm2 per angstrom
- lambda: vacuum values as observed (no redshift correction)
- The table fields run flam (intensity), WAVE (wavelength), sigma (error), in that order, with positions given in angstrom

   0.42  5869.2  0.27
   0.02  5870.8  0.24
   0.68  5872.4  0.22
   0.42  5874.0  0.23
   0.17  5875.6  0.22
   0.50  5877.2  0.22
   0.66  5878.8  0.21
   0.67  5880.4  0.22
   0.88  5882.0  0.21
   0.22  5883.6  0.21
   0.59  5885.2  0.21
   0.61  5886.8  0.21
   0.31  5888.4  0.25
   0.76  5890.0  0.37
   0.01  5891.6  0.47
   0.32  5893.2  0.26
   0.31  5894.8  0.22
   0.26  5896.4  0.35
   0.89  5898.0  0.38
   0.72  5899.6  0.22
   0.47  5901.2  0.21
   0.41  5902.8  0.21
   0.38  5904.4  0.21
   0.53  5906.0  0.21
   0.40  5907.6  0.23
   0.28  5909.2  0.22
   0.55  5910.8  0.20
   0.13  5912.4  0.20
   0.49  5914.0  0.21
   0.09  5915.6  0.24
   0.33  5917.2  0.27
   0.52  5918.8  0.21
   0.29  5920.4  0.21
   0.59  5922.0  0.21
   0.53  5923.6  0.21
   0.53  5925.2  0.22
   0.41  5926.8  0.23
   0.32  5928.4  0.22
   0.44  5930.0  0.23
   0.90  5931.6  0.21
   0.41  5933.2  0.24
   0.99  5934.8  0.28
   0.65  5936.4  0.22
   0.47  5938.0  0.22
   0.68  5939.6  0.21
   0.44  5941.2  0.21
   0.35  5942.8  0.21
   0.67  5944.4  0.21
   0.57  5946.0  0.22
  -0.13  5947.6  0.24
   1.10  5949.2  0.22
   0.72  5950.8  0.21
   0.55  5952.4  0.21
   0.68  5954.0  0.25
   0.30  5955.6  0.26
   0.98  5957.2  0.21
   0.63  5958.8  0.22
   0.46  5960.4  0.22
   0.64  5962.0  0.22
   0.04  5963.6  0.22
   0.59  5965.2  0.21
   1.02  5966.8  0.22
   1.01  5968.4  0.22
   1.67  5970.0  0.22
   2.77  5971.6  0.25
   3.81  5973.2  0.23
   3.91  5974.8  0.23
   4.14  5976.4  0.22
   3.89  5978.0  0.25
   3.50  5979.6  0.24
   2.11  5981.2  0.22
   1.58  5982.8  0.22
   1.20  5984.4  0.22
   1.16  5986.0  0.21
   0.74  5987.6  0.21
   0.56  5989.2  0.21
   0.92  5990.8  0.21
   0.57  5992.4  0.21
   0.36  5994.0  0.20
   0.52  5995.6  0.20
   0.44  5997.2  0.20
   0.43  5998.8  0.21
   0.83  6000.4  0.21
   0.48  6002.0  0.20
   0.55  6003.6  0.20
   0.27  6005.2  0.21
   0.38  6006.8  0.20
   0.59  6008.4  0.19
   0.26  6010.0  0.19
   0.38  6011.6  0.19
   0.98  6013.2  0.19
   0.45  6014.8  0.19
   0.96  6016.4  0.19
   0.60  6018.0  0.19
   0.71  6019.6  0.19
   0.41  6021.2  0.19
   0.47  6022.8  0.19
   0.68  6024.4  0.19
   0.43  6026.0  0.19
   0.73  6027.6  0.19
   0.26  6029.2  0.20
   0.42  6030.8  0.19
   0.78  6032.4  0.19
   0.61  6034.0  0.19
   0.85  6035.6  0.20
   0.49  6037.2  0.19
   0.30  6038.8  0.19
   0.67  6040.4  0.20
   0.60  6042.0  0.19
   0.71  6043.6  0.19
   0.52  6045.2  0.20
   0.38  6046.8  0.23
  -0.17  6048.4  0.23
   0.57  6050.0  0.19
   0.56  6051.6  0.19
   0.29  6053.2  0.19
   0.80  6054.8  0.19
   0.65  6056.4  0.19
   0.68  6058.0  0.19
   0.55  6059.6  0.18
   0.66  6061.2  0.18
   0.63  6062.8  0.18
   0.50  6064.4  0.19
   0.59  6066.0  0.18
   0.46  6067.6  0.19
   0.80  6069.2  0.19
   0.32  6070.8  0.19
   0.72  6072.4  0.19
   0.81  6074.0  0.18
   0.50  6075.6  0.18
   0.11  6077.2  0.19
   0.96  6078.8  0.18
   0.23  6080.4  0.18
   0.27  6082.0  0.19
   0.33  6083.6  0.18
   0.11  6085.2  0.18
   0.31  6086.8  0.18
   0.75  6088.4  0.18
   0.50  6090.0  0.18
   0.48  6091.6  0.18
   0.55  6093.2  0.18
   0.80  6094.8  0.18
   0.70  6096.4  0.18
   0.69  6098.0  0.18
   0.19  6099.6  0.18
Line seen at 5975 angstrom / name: [O II] 3727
